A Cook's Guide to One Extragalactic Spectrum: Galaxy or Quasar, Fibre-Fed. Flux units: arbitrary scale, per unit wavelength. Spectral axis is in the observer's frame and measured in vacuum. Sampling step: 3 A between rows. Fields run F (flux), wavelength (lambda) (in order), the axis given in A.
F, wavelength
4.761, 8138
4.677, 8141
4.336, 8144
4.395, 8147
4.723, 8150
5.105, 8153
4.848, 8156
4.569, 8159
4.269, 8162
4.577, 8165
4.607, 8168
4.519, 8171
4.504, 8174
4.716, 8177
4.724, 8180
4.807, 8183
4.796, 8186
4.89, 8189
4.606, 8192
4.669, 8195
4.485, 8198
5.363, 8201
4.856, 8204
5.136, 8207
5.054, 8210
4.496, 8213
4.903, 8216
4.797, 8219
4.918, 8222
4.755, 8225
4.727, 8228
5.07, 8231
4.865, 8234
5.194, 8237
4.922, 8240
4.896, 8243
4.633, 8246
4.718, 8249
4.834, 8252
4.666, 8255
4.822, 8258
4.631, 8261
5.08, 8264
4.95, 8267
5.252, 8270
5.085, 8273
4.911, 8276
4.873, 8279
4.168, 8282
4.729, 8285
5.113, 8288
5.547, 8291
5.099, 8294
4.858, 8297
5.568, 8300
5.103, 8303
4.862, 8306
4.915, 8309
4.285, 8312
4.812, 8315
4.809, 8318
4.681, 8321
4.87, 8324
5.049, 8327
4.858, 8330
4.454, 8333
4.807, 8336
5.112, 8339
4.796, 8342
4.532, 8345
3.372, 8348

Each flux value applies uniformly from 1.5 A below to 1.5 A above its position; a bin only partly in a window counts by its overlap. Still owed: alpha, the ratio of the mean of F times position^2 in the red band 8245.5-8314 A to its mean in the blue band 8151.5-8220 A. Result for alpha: 1.1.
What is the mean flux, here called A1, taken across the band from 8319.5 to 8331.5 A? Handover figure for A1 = 4.86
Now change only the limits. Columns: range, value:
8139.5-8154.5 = 4.65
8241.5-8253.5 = 4.77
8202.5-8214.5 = 4.89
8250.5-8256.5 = 4.75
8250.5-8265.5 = 4.81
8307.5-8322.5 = 4.7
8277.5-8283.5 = 4.52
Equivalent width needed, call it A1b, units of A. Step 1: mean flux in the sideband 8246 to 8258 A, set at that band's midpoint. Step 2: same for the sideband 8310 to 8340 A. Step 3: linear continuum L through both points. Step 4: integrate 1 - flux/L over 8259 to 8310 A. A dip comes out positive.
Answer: -2.5 A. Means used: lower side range 4.74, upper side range 4.77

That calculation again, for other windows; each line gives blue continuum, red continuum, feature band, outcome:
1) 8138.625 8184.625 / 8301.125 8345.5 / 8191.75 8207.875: -0.65 A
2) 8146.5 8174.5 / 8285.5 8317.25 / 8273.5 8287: 0.62 A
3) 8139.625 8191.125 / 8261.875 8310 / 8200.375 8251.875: -0.68 A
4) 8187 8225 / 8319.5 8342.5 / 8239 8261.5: 0.33 A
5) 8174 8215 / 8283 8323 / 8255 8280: -0.19 A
